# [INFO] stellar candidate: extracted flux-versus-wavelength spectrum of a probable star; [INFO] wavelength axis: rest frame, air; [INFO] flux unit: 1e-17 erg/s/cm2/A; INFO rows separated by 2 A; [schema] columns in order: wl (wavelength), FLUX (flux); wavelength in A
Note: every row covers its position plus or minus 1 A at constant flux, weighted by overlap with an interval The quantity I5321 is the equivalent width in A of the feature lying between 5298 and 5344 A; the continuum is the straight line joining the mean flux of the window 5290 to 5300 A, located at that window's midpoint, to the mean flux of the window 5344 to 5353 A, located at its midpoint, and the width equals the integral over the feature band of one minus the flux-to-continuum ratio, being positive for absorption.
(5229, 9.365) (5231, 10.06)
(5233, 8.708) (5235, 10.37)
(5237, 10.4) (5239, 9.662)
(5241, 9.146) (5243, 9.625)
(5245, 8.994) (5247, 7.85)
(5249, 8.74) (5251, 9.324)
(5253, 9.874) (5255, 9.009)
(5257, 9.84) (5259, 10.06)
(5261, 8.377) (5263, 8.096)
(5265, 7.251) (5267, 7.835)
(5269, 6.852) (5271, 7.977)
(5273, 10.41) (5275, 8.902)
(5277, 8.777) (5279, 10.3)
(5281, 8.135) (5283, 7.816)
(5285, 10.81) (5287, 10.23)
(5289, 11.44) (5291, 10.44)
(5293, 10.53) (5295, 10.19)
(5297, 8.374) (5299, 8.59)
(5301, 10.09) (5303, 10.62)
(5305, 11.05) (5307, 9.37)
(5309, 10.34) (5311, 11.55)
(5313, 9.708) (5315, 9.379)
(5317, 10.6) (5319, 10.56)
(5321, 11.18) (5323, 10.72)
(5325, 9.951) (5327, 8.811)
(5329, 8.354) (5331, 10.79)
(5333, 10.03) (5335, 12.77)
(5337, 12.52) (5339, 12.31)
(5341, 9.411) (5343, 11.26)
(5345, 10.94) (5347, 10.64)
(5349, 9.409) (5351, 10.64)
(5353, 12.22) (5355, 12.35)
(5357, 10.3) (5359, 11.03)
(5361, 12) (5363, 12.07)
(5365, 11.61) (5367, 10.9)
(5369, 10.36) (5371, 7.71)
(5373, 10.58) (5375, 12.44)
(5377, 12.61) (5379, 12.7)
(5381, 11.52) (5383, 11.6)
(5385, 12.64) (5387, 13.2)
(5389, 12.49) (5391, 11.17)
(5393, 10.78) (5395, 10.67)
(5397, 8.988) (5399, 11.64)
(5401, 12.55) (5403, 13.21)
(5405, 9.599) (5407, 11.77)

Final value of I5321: -1.5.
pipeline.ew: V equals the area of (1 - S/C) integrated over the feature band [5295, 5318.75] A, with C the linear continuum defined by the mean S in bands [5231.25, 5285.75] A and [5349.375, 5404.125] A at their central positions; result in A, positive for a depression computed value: 0.0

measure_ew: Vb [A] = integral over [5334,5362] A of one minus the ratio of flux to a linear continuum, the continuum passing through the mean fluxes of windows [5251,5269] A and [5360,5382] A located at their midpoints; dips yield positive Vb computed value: -1.3 A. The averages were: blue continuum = 8.71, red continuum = 11.3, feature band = 11.3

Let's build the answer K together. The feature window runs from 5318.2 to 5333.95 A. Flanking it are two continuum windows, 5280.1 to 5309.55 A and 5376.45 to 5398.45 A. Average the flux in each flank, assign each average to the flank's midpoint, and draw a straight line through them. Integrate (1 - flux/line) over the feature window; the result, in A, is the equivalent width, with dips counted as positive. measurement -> 0.6 A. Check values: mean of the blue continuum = 9.87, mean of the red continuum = 11.6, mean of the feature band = 10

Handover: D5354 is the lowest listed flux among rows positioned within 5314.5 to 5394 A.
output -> 7.71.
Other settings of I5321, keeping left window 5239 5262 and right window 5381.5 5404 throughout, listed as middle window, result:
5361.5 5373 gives 0.7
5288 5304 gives -0.1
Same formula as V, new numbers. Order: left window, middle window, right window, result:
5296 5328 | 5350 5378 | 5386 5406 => -0.8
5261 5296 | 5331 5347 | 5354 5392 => -0.8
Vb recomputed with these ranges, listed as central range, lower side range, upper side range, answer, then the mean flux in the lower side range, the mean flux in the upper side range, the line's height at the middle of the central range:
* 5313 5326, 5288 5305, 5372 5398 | 0.2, 10.1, 11.6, 10.5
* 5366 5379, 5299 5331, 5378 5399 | 0.4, 10.1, 11.6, 11.3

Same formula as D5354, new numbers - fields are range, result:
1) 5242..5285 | 6.852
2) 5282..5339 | 7.816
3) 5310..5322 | 9.379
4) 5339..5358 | 9.409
